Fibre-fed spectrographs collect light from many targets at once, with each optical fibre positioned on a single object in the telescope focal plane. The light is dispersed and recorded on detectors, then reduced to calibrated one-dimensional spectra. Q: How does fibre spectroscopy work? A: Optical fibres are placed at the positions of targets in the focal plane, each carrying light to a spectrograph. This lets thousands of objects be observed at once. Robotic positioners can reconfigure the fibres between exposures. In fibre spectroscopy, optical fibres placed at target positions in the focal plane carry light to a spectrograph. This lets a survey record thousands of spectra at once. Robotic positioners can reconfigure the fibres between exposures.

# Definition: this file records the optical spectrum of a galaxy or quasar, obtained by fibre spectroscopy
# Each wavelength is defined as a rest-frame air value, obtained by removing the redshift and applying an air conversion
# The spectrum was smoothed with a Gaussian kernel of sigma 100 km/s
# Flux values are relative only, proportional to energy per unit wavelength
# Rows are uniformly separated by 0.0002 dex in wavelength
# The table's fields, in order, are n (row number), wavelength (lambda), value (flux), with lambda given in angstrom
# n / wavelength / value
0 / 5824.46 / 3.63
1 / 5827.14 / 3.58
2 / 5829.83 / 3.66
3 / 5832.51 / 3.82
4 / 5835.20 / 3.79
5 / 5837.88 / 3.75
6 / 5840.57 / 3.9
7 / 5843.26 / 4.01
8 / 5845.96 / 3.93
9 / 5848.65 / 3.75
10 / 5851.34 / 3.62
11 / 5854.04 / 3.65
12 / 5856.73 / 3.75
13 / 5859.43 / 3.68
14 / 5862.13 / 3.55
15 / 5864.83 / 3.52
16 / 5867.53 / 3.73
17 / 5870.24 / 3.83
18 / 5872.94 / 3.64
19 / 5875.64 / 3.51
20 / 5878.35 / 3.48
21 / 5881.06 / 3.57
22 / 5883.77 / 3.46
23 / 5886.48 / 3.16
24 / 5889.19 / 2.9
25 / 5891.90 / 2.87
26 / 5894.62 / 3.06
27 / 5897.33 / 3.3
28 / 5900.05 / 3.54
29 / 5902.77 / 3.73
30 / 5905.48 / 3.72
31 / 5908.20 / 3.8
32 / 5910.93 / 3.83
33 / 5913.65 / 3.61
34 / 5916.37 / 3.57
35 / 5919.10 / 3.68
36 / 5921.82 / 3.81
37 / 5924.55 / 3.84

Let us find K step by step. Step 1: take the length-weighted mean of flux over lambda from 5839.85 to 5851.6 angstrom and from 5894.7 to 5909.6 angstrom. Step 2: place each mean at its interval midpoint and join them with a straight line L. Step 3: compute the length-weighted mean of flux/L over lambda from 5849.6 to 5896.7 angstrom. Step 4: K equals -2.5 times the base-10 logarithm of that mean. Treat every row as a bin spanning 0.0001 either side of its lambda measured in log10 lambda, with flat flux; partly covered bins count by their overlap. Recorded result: 0.08 mag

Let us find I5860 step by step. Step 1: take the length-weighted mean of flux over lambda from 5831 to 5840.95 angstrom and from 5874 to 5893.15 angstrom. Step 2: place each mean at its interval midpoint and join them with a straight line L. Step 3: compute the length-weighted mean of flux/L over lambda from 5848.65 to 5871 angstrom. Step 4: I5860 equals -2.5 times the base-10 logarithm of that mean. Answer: -0.04 mag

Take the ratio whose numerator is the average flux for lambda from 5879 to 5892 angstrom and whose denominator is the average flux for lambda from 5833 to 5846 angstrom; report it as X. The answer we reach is 0.84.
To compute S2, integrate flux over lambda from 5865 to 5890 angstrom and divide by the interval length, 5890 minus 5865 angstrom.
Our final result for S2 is 3.49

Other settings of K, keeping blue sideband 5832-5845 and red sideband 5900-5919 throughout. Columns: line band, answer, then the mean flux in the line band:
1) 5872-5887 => 0.08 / 3.48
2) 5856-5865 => 0.05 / 3.63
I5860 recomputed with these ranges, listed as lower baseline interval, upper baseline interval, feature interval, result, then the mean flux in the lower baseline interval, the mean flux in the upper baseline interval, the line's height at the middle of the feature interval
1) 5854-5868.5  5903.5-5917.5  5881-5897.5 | 0.169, 3.65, 3.71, 3.68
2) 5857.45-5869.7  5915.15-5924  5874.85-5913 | 0.076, 3.64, 3.7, 3.67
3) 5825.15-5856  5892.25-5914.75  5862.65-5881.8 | 0.013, 3.77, 3.54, 3.65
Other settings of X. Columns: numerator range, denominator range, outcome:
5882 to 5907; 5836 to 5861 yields 0.88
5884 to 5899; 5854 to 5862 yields 0.84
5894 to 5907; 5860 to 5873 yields 0.96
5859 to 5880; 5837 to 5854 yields 0.95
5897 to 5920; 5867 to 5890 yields 1.05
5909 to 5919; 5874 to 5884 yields 1.05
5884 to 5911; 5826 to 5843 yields 0.89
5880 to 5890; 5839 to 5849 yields 0.84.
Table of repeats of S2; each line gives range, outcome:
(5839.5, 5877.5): 3.71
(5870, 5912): 3.45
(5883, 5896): 3.07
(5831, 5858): 3.8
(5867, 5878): 3.65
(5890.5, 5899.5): 3.12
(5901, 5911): 3.75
